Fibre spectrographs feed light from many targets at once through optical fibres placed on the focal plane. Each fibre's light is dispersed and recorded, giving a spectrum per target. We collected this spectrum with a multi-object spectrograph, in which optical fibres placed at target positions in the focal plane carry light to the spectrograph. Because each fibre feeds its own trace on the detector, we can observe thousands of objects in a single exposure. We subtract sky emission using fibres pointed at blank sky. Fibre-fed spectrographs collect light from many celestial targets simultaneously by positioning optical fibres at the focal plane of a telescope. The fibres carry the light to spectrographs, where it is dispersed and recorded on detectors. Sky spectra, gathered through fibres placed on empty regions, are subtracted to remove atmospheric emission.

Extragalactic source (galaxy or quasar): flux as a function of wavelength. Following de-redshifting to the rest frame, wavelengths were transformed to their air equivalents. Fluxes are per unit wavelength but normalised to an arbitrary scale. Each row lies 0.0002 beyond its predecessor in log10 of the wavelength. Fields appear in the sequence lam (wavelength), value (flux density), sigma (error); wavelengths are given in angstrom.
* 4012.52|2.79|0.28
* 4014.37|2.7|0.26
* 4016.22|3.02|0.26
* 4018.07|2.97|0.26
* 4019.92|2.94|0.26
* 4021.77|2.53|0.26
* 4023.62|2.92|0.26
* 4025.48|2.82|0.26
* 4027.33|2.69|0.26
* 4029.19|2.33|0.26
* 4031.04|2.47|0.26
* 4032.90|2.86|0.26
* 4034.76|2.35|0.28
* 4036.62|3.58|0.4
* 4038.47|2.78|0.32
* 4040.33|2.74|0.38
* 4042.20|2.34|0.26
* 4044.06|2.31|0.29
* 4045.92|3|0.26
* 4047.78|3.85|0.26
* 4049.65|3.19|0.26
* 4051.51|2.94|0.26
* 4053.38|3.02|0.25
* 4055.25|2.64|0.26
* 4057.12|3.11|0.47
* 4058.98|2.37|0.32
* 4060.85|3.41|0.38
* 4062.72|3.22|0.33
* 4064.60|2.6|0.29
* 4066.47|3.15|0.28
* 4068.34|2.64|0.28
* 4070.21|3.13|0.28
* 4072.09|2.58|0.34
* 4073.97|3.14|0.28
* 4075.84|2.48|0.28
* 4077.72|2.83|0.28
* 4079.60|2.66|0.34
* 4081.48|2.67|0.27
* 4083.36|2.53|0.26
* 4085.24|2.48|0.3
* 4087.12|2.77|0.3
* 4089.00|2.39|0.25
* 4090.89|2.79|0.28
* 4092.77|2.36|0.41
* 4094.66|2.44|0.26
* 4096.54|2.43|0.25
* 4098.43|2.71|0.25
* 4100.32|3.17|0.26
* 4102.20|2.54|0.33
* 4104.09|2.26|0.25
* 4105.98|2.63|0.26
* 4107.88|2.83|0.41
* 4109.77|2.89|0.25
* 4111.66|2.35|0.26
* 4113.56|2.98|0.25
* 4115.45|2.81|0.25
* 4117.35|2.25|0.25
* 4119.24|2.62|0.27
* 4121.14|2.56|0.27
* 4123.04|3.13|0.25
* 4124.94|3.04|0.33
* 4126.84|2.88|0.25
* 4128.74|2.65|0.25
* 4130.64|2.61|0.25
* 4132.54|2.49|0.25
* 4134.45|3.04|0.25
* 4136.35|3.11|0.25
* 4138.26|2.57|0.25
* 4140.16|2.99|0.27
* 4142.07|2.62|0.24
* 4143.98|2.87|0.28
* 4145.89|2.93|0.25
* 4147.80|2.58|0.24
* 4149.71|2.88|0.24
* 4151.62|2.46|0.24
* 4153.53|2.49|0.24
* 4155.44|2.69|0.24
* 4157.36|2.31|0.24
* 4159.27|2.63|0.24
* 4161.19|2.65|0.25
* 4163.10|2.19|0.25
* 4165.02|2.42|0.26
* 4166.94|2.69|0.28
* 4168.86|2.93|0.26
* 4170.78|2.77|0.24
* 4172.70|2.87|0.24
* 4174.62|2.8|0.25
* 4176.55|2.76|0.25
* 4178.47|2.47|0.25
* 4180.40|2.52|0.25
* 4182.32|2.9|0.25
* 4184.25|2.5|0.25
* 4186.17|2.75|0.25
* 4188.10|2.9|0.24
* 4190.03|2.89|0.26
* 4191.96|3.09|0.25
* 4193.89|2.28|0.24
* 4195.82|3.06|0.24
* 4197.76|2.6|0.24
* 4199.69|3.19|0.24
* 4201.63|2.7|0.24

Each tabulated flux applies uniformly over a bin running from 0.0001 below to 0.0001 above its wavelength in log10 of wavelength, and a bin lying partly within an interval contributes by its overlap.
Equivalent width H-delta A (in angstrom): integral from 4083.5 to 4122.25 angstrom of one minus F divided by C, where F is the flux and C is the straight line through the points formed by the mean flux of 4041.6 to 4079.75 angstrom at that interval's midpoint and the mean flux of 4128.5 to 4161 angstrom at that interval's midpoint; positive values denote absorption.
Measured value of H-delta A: 2.5 angstrom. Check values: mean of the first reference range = 2.9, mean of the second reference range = 2.7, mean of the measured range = 2.61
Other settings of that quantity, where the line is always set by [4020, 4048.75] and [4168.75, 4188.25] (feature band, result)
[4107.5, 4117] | 0.1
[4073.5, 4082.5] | 0.1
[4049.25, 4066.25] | -1.1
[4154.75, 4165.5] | 1.0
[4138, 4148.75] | -0.1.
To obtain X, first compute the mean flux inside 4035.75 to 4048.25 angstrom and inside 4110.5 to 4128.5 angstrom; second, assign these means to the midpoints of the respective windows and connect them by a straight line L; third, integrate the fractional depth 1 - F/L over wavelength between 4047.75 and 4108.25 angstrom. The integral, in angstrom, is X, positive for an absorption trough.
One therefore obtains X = 1.3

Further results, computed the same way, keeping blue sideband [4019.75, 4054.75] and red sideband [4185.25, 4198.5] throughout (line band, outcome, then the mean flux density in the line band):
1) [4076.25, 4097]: 1.7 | 2.58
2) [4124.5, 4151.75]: 0.2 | 2.79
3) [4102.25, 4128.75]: 1.0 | 2.7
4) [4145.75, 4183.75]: 2.2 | 2.64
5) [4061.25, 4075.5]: -0.5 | 2.92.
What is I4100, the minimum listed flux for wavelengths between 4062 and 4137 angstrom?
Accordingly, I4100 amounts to 2.25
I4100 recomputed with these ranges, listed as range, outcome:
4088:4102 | 2.36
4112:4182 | 2.19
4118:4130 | 2.56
